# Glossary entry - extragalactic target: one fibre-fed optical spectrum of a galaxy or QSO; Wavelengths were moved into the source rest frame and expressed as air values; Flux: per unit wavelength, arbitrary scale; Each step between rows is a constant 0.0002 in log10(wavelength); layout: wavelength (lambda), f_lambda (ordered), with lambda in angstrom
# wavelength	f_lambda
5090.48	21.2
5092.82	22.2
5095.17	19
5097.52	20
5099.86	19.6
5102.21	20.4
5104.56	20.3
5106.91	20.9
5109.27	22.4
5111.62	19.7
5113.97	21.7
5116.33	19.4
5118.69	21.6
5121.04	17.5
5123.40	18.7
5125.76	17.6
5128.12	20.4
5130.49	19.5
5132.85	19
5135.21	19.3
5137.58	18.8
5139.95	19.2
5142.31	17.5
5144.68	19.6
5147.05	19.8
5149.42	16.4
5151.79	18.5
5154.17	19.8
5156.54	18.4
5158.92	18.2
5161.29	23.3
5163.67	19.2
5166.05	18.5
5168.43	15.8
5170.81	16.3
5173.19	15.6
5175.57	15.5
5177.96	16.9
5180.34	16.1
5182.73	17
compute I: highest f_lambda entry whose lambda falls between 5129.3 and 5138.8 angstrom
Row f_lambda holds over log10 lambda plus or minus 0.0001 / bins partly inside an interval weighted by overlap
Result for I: 19.5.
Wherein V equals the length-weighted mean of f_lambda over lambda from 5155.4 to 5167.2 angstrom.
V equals 19.5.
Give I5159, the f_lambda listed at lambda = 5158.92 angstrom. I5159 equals 18.2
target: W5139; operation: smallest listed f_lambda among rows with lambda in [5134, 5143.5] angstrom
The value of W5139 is 17.5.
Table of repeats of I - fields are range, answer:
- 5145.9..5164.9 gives 23.3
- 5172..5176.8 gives 15.6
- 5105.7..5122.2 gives 22.4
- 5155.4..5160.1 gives 18.4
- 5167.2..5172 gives 16.3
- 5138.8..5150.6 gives 19.8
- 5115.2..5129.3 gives 21.6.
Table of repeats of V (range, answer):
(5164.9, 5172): 16.9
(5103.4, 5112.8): 20.8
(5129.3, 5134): 19.2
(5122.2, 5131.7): 19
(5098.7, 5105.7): 20.1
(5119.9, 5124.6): 18.1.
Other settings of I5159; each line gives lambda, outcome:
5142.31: 17.5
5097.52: 20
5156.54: 18.4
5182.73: 17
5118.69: 21.6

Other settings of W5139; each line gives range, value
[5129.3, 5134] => 19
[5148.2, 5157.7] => 16.4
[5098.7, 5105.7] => 19.6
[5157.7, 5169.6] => 15.8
